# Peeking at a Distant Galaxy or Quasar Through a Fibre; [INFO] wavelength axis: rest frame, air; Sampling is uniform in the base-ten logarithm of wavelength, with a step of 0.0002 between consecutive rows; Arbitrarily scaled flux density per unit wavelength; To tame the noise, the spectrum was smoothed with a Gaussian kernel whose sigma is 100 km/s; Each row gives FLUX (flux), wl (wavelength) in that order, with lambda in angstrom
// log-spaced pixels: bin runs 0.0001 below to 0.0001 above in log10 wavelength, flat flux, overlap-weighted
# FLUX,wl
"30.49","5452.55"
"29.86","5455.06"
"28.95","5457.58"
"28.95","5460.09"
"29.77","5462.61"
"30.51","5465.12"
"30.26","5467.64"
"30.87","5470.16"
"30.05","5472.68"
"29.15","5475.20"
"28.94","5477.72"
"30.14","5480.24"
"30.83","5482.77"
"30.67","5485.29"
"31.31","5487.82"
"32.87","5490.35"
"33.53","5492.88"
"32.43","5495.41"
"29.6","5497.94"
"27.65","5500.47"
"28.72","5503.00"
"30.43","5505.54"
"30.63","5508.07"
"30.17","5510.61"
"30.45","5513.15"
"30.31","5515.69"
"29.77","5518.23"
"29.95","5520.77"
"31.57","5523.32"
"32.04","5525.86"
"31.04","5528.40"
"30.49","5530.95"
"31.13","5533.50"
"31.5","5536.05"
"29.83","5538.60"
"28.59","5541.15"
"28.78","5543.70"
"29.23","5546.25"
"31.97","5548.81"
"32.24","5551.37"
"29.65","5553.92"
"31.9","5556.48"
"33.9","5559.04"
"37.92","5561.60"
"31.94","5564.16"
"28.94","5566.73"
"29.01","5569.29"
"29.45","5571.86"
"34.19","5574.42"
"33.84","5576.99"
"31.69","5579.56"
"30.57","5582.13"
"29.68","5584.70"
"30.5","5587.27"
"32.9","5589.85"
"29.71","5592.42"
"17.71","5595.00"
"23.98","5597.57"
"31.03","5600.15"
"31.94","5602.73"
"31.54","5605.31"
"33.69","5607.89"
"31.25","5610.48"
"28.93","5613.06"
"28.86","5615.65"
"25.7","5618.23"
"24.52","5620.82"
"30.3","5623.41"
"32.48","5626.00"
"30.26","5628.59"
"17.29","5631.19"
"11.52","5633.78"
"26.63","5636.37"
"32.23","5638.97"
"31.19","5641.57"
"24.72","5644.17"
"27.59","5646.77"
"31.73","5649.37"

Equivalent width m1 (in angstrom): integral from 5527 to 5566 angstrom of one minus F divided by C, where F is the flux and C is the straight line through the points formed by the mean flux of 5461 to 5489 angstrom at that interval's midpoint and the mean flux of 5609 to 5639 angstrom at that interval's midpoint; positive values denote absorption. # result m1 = -4.0 angstrom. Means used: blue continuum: 30.2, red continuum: 26.5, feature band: 31.3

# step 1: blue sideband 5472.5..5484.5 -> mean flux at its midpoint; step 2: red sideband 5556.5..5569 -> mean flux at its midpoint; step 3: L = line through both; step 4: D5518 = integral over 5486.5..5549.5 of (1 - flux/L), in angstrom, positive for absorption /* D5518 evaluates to 1.27 angstrom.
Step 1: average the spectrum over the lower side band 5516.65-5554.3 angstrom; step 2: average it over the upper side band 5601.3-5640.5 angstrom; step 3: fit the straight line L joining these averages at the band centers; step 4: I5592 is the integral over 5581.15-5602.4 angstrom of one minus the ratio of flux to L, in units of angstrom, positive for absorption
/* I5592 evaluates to 0.3 angstrom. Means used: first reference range 30.5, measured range 28.4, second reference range 27.8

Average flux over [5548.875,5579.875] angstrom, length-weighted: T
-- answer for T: 32.1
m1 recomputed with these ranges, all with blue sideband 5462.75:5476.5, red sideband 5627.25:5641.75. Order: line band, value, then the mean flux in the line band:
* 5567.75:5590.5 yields -4.26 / 31.2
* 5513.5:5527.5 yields -1.16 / 30.7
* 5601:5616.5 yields -3.56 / 31.1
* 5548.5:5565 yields -3.51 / 32.9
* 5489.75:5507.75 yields -0.95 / 30.7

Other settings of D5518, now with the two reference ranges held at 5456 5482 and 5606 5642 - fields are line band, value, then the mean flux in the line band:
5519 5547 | -1.52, 30.4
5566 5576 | -0.83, 30.6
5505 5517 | -0.51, 30.4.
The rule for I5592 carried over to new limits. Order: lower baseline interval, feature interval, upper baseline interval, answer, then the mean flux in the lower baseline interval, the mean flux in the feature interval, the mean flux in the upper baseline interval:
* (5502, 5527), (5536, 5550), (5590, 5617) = 0.1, 30.4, 29.8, 29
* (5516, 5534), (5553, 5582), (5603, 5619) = -1.4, 30.8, 32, 30.3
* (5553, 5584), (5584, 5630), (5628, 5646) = -2.3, 31.9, 29.1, 24.7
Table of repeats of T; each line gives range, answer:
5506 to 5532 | 30.6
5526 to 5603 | 30.5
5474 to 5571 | 30.8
